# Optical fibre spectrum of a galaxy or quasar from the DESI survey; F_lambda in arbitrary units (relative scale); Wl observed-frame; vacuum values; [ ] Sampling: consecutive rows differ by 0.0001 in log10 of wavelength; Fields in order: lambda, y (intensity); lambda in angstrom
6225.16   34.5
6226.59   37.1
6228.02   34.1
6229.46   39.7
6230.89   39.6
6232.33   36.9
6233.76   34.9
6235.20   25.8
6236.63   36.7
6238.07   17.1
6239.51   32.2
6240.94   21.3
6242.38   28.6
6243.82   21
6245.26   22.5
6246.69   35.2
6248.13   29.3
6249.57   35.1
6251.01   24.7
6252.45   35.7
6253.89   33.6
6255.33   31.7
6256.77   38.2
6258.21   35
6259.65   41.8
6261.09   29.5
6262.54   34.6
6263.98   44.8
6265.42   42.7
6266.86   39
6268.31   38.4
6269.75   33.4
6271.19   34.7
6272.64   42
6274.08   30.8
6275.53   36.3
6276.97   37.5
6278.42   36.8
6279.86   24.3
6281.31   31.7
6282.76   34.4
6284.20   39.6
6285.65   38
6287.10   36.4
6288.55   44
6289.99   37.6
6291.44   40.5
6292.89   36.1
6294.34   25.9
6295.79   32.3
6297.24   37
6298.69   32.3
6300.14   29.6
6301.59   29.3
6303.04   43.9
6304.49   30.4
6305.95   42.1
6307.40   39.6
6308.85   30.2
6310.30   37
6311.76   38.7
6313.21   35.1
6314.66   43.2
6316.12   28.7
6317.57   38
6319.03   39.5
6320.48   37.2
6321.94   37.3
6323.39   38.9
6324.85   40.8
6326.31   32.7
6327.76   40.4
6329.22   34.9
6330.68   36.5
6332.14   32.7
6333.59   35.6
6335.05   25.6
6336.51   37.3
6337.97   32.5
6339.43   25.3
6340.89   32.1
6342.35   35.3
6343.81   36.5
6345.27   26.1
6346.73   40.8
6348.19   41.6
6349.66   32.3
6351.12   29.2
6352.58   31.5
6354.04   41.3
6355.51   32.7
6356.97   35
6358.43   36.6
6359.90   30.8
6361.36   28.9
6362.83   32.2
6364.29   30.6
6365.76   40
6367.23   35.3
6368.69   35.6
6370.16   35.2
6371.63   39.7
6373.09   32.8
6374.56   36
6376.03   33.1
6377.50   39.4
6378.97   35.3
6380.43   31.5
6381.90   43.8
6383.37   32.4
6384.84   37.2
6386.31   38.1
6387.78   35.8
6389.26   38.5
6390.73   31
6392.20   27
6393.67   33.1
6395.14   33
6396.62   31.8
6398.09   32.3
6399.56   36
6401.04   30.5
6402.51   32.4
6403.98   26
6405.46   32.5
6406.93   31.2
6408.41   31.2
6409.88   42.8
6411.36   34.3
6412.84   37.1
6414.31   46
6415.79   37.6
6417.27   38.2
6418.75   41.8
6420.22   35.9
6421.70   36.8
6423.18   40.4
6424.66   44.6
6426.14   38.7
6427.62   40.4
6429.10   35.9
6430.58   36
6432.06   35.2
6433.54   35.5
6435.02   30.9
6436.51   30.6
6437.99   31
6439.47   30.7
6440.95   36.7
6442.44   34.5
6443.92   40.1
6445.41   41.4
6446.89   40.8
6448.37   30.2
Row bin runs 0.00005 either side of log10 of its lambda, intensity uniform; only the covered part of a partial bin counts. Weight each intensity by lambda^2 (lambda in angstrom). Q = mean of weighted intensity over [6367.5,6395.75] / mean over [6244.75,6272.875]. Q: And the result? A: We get 1.0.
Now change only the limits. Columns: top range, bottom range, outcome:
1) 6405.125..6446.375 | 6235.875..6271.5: 1.19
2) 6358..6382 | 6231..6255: 1.22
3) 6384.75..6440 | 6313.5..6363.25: 1.04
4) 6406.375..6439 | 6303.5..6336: 1.05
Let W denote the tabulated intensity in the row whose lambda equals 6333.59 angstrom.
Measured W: 35.6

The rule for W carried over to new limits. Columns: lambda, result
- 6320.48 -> 37.2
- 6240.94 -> 21.3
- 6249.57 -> 35.1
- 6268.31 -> 38.4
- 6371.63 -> 39.7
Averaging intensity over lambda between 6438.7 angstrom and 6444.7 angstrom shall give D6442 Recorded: 35.5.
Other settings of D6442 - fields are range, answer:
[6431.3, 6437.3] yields 33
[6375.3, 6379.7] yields 35.9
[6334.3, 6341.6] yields 30.6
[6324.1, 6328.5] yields 37.9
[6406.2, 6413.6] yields 35.4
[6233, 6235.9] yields 30.5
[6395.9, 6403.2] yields 32.6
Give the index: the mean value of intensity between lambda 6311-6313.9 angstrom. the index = 36.9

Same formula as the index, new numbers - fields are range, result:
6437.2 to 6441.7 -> 32.8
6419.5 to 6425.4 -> 39.4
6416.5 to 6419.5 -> 40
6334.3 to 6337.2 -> 31.4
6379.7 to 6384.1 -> 35.9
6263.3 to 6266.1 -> 43.8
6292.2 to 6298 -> 32.8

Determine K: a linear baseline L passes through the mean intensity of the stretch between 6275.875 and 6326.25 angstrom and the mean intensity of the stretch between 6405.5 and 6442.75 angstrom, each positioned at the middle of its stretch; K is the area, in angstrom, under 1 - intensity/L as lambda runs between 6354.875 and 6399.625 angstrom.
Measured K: 2.2 angstrom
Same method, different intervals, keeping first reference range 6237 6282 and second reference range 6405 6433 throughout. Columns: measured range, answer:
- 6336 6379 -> 1.9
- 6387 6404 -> 2.1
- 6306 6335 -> -1.5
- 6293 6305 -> 0.5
